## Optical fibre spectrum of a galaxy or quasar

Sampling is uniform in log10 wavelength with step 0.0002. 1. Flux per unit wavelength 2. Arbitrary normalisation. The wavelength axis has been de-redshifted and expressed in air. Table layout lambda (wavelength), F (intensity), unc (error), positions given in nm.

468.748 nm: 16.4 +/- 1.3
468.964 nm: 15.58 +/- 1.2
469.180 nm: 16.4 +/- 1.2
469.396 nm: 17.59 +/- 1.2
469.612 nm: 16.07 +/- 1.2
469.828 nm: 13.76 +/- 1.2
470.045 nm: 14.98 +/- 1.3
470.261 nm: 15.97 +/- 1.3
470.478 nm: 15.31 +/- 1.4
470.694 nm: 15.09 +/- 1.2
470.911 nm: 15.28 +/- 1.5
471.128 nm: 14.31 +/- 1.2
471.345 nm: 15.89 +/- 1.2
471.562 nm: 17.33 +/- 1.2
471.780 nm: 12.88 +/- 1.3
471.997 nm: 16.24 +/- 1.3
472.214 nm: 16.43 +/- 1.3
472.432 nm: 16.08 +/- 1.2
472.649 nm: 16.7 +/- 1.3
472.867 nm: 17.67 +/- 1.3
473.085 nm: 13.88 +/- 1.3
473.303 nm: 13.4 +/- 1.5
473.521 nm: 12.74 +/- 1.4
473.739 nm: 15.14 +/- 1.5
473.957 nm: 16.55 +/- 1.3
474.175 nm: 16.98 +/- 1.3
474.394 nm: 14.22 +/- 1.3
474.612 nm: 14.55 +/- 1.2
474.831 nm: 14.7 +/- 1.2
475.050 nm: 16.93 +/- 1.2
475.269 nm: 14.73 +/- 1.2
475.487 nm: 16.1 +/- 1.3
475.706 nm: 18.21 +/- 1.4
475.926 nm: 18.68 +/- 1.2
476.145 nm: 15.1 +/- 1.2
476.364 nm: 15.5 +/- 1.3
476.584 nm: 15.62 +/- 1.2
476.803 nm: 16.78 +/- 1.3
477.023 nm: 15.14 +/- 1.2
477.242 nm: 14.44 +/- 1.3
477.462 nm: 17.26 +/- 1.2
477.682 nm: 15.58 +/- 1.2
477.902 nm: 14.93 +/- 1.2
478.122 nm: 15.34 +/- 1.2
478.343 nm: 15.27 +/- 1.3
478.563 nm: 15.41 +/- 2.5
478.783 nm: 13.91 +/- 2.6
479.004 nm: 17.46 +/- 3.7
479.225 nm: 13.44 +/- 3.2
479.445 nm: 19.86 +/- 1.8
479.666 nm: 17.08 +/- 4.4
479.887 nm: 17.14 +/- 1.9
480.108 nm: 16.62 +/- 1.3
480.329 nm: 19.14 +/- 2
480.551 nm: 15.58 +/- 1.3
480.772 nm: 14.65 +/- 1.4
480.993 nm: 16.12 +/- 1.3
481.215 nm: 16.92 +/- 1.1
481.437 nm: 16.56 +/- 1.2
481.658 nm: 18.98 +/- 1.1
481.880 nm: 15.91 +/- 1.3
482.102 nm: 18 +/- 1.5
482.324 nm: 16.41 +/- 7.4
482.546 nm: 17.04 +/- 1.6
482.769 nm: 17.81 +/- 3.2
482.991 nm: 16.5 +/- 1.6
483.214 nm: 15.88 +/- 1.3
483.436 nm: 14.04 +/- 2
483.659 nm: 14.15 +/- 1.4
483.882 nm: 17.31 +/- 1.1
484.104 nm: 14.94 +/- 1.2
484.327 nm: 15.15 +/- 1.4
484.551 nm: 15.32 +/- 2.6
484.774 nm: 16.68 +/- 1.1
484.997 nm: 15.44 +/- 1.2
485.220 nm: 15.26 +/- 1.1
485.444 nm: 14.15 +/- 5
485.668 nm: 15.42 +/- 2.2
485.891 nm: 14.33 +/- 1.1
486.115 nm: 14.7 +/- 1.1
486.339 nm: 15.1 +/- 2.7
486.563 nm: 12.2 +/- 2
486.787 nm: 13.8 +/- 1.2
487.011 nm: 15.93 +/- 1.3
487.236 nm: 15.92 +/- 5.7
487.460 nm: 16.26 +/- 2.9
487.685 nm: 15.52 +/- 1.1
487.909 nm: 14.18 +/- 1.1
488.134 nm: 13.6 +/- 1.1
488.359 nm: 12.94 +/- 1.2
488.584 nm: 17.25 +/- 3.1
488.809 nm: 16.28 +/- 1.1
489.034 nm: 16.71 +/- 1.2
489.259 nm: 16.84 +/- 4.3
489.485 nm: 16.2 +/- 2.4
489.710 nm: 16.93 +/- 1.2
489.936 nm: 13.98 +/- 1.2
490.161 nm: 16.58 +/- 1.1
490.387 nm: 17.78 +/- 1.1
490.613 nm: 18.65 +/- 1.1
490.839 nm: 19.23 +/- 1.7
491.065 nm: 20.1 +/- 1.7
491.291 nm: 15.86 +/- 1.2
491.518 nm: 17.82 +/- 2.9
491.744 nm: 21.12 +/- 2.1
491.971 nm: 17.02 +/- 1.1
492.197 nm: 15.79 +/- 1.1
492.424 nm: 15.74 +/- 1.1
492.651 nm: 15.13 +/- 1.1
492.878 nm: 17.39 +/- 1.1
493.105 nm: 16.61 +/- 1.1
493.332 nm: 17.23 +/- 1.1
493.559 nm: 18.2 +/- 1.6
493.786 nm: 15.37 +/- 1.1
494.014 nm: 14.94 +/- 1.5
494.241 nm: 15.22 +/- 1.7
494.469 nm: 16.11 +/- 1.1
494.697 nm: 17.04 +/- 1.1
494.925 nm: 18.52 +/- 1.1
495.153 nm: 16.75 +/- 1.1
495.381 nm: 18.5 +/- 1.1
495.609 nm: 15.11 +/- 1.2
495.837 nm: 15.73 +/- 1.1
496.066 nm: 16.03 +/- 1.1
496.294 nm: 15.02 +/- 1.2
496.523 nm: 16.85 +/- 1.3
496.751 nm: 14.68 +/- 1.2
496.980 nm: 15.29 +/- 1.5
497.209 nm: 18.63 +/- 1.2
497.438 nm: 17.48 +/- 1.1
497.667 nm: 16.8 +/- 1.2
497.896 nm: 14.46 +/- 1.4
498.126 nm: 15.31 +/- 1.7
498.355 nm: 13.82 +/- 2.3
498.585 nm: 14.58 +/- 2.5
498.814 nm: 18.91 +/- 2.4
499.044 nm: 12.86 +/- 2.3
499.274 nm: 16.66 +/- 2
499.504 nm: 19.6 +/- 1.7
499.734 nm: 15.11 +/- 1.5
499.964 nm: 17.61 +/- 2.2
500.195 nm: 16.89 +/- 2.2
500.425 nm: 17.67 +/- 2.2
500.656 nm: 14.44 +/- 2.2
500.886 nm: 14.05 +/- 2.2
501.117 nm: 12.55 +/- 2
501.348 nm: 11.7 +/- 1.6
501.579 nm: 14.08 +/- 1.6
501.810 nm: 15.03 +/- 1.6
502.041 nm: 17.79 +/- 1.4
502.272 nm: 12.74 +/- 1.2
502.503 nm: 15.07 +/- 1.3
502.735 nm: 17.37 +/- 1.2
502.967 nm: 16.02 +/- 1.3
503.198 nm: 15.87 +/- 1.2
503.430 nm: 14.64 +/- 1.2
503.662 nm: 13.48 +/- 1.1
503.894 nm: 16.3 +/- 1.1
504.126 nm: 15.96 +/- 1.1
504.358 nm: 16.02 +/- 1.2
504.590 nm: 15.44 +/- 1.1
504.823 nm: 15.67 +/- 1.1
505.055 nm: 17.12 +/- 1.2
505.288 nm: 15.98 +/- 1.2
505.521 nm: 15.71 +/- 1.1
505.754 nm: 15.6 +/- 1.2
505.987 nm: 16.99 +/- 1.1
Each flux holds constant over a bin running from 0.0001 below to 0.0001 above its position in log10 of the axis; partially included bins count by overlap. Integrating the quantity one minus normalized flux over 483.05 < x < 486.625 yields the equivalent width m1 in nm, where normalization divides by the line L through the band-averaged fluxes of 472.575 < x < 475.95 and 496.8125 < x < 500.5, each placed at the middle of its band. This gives 0.19 nm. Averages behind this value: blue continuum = 15.6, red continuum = 16.3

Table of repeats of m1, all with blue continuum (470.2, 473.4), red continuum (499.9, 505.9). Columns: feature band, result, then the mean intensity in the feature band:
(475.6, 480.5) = -0.25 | 16.3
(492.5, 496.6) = -0.26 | 16.4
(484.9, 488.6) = 0.17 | 14.8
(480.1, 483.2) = -0.28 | 16.8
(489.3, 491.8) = -0.34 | 17.6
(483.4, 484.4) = 0.02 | 15.2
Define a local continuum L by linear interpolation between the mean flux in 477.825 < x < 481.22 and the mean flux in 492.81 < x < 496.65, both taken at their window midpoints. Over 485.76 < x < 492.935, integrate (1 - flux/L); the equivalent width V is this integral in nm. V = 0.10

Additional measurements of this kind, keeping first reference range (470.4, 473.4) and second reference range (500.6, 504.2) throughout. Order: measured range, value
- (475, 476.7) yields -0.11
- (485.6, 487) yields 0.08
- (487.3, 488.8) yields 0.00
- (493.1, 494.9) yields -0.17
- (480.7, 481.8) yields -0.10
